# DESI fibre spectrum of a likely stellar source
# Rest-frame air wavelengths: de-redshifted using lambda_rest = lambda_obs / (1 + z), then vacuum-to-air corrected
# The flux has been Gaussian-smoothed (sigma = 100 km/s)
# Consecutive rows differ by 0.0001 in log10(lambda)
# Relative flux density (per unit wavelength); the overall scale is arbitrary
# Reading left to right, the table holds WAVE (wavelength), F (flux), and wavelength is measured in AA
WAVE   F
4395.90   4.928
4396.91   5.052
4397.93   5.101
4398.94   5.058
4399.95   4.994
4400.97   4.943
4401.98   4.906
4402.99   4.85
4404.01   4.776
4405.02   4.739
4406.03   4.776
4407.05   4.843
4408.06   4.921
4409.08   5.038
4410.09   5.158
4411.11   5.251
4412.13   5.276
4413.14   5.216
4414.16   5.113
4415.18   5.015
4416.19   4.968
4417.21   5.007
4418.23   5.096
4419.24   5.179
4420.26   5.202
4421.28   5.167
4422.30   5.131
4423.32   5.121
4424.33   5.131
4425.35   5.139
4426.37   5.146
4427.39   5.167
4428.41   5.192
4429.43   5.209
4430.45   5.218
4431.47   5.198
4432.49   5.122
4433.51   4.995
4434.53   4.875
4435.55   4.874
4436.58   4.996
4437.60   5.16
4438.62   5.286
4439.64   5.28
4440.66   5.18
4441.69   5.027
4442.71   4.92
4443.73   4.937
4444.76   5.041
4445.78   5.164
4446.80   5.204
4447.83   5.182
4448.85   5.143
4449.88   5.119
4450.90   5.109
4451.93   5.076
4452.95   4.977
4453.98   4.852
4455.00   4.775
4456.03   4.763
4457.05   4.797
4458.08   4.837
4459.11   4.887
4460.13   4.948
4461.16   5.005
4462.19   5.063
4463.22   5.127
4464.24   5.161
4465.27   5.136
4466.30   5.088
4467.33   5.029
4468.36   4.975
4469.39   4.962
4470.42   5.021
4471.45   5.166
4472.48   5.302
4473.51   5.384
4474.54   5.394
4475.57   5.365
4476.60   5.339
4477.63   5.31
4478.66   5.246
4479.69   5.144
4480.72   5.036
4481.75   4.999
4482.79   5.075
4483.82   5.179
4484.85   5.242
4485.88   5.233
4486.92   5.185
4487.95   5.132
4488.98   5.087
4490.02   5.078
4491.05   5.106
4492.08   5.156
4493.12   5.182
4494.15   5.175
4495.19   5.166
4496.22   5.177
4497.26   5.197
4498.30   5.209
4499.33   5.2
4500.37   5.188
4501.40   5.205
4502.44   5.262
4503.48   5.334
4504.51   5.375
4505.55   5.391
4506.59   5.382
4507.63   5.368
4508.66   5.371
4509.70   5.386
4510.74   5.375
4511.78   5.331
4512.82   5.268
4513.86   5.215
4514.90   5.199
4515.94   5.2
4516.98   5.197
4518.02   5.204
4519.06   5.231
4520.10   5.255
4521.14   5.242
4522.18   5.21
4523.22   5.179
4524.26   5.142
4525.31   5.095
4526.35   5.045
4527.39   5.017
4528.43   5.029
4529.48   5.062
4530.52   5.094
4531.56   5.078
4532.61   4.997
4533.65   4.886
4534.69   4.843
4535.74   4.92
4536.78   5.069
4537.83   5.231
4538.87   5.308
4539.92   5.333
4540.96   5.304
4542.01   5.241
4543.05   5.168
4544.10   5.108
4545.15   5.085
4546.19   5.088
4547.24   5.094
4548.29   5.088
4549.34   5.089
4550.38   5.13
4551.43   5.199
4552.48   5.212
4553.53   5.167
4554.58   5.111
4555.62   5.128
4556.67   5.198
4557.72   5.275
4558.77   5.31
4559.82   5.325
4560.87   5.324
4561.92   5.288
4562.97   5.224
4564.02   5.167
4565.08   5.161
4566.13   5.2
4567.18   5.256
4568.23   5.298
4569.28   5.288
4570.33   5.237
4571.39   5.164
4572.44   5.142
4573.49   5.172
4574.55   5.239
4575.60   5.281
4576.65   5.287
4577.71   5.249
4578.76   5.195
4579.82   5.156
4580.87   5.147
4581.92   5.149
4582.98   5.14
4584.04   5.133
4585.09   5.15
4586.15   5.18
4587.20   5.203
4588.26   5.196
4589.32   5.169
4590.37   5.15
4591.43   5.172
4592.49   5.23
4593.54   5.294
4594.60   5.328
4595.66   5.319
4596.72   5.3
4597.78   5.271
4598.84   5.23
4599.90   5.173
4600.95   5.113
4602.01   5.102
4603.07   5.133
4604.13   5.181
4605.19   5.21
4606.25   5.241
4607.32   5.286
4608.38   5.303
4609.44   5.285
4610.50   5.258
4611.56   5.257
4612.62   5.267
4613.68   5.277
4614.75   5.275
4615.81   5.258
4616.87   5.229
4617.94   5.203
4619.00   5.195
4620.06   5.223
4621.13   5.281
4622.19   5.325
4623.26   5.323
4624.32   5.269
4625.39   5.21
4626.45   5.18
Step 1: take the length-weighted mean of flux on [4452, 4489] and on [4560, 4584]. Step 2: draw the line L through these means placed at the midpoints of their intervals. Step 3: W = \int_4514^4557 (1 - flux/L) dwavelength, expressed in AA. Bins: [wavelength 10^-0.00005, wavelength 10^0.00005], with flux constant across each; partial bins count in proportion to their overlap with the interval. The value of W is 0.30 AA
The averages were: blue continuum 5.09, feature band 5.13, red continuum 5.21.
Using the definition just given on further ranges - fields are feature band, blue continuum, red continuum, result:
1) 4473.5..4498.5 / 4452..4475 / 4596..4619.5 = -0.63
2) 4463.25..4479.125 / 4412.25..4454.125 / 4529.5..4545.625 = -0.26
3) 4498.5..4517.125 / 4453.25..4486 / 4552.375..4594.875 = -0.58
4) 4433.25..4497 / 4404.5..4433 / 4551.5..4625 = 0.47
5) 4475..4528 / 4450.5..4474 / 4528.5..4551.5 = -1.58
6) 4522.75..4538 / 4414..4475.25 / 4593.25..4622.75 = 0.36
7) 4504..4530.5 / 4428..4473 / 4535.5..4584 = -0.46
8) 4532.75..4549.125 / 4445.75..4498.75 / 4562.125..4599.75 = 0.19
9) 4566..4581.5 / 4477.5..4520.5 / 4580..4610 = -0.03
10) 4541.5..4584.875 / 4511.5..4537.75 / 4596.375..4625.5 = -0.17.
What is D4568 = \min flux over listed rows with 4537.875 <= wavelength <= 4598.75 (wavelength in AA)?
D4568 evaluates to 5.085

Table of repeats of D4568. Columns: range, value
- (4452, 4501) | 4.763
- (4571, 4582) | 5.142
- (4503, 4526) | 5.095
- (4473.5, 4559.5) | 4.843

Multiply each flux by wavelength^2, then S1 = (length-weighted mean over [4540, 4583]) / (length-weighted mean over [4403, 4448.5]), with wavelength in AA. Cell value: 1.1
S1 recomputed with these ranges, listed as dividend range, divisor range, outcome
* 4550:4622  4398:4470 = 1.11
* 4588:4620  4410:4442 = 1.10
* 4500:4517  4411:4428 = 1.07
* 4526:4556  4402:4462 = 1.06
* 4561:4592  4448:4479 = 1.08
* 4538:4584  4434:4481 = 1.07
